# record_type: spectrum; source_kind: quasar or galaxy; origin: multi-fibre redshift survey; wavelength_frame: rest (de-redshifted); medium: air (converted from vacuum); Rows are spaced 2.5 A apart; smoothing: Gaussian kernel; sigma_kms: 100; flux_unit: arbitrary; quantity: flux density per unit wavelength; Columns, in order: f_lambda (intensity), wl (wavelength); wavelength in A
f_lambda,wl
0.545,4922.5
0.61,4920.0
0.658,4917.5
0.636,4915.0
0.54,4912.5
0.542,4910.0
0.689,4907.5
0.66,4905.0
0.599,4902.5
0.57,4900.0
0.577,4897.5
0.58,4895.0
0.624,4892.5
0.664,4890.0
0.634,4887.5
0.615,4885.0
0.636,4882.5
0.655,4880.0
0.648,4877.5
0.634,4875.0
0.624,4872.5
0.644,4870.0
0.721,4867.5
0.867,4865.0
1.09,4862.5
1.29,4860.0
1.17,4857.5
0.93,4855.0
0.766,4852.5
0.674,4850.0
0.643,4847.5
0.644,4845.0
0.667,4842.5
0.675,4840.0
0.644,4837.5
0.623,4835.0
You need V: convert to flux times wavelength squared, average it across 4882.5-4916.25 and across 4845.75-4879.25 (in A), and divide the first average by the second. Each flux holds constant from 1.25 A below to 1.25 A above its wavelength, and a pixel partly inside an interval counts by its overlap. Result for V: 0.76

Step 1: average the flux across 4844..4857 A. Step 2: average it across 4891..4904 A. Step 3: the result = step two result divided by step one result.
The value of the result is 0.78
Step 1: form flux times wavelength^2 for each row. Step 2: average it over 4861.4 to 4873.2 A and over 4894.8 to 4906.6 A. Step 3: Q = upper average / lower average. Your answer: 0.8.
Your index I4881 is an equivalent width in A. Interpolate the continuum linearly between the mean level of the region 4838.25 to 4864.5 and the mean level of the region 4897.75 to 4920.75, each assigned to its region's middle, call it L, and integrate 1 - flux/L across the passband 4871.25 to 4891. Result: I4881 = 2.4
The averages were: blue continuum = 0.851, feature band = 0.638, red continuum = 0.61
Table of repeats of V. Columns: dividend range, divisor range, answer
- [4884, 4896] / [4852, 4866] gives 0.61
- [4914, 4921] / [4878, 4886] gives 1.01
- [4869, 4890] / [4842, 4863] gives 0.74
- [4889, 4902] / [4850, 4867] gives 0.62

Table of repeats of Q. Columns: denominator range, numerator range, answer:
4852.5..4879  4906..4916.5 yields 0.72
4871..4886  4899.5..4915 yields 0.96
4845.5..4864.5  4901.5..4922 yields 0.68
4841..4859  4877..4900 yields 0.80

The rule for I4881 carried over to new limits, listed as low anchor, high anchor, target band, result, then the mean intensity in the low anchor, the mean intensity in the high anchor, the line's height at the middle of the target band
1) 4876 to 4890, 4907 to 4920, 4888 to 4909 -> 0.1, 0.64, 0.608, 0.624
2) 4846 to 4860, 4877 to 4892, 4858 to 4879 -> -1.6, 0.874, 0.641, 0.759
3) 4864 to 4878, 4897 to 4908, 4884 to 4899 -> 0.6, 0.689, 0.617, 0.642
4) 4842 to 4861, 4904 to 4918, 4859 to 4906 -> 2.2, 0.849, 0.618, 0.729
